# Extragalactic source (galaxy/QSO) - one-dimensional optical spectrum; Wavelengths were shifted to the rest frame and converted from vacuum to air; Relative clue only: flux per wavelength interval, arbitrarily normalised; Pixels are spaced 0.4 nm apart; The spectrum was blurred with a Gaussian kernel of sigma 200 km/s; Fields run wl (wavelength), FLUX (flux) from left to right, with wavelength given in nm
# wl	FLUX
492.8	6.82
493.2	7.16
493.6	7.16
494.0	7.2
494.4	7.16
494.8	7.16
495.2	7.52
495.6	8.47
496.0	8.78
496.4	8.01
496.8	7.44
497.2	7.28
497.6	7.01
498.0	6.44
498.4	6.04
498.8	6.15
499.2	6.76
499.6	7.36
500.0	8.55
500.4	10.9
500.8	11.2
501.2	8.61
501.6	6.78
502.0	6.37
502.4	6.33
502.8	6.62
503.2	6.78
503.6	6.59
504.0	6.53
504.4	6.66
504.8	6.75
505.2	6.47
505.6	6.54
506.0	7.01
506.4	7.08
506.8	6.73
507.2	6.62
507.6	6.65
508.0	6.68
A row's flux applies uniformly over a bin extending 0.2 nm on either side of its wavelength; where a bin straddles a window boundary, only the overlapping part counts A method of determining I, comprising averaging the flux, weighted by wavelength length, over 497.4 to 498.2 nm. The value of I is 6.73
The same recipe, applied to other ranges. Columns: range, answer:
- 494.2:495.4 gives 7.28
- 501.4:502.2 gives 6.58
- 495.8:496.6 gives 8.39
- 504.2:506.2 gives 6.69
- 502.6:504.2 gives 6.63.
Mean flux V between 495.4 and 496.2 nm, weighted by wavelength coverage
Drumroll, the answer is 8.63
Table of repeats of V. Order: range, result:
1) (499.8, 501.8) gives 9.21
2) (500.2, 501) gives 11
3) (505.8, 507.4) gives 6.86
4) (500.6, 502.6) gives 7.86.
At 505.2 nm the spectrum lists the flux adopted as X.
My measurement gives 6.47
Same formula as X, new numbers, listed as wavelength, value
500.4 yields 10.9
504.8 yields 6.75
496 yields 8.78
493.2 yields 7.16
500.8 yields 11.2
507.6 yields 6.65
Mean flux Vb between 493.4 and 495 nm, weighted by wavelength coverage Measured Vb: 7.17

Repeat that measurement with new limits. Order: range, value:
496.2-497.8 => 7.43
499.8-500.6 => 9.73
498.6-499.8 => 6.76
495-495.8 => 8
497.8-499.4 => 6.35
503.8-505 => 6.65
